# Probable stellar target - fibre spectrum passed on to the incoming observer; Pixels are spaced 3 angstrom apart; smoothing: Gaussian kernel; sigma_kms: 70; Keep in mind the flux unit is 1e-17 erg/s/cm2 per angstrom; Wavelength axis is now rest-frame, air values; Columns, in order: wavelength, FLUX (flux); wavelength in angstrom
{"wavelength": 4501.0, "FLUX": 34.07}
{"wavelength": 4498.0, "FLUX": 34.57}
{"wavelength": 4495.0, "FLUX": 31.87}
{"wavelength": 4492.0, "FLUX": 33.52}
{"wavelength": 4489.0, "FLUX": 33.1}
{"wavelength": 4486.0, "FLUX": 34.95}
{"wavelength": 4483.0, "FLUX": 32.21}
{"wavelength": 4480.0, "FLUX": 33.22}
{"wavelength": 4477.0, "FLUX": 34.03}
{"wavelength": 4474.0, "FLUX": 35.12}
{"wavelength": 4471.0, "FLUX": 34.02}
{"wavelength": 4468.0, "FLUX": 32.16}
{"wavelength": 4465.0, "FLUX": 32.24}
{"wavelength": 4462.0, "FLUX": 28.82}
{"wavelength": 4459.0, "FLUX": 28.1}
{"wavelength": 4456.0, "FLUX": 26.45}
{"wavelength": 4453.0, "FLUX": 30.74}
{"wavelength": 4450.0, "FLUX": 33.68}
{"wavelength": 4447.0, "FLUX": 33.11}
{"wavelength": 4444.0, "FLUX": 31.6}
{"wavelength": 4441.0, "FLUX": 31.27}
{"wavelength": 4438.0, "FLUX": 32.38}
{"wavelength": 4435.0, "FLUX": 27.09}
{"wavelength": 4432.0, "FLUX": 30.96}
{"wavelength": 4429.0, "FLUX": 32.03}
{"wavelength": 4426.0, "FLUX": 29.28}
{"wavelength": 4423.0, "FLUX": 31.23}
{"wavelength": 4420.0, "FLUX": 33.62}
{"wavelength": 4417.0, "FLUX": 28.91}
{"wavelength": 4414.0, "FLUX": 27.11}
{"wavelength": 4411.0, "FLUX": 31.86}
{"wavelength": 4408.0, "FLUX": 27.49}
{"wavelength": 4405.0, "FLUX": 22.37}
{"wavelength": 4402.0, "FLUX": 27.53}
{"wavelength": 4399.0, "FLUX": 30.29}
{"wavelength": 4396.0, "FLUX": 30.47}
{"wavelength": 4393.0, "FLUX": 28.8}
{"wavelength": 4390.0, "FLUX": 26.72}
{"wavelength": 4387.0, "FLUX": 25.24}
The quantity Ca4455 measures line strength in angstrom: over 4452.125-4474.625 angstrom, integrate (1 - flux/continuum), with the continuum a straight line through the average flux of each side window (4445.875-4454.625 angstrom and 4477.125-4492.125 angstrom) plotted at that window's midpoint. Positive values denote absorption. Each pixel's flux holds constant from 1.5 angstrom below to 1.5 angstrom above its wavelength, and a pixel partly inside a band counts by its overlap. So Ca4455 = 1.4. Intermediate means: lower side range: 32.4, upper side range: 33.4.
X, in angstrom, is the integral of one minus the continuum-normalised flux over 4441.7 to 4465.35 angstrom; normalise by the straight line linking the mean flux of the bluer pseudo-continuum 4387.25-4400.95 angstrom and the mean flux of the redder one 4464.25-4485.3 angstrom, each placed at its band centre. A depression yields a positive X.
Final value 1.2 angstrom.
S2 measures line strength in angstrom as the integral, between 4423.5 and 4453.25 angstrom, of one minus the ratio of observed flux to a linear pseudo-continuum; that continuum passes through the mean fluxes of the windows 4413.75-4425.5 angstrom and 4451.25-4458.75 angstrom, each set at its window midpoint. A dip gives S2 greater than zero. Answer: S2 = -1.7 angstrom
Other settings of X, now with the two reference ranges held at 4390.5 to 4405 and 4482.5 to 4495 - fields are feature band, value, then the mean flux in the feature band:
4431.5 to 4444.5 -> 0.0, 30.6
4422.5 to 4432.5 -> -0.3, 30.8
